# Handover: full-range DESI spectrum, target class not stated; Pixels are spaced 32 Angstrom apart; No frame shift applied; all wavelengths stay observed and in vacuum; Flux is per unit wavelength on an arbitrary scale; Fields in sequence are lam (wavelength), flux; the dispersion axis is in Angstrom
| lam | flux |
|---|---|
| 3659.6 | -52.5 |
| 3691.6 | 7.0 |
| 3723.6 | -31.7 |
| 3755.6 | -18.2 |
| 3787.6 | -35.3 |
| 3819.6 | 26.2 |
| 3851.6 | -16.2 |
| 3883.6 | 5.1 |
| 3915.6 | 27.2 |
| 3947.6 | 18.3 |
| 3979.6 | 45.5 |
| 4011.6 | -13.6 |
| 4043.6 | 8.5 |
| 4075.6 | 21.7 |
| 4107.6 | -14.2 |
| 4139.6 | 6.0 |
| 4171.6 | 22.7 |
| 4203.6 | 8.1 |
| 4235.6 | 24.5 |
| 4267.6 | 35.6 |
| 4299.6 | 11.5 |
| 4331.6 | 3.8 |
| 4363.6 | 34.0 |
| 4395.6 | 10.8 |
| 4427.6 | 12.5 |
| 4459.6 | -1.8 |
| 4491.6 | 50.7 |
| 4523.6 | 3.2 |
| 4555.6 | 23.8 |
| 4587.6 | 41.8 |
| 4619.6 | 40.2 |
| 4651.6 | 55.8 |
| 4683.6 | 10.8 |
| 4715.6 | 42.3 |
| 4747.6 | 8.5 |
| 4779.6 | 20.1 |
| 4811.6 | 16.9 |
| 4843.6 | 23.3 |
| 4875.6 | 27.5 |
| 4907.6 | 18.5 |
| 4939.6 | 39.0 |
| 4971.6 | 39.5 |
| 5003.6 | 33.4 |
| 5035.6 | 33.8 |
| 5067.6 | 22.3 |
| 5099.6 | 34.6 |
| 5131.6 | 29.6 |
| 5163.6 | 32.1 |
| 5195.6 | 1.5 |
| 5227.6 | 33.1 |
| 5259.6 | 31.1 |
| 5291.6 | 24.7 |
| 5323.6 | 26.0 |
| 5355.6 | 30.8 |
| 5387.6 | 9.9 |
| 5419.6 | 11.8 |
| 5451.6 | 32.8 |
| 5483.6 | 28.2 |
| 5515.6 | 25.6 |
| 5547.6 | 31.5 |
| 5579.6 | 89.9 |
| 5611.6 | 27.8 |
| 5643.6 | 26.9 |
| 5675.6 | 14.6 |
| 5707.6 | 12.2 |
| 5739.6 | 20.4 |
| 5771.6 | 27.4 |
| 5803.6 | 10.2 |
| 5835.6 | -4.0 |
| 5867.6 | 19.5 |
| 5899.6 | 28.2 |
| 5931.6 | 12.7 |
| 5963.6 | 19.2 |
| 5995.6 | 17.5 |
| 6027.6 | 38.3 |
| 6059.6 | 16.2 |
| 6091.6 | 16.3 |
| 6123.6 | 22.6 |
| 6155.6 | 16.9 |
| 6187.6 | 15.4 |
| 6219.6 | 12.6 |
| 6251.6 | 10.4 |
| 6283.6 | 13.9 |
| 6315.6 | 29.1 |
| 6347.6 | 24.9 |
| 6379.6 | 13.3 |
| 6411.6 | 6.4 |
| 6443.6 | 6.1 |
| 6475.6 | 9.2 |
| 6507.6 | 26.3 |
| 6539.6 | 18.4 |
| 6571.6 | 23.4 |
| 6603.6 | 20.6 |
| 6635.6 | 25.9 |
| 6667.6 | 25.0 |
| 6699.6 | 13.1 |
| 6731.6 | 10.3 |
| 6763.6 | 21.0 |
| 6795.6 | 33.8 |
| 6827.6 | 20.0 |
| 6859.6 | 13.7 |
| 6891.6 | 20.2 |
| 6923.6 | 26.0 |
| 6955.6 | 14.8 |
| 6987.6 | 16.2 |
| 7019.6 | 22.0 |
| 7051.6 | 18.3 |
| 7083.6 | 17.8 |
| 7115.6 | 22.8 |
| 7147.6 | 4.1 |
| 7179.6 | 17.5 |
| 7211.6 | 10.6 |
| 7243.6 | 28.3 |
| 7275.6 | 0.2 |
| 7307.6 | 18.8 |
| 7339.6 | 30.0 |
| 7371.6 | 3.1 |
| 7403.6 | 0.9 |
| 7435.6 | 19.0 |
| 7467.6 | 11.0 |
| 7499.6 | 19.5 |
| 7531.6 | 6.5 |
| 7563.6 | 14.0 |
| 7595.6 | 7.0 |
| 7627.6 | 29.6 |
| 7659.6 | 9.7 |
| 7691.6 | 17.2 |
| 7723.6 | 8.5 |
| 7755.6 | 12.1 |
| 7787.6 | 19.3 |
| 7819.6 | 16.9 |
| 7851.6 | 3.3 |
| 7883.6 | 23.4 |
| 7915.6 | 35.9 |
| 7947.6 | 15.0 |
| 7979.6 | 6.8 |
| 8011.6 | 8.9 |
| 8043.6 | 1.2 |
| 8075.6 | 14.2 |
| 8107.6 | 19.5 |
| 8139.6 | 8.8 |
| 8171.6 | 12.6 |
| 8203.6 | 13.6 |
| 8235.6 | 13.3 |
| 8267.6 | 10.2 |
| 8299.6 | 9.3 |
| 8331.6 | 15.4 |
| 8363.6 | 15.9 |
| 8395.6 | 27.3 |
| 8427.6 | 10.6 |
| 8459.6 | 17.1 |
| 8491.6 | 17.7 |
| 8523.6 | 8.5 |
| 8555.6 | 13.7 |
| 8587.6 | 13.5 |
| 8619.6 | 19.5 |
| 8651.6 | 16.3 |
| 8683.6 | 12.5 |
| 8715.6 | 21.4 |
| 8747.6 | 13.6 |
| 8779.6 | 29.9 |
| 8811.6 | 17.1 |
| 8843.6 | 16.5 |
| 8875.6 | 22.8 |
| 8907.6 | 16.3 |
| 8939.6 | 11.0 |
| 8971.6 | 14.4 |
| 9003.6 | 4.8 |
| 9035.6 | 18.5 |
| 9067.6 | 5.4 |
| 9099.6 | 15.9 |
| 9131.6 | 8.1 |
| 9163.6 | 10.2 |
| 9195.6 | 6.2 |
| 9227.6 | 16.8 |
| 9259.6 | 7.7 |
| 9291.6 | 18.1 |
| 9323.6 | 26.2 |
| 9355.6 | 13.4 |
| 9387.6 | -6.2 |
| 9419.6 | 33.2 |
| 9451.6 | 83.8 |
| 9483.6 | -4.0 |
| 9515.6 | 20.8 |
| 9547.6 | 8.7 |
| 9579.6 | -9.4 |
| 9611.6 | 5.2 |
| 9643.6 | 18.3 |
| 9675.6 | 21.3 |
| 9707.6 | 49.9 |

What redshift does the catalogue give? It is 0.204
